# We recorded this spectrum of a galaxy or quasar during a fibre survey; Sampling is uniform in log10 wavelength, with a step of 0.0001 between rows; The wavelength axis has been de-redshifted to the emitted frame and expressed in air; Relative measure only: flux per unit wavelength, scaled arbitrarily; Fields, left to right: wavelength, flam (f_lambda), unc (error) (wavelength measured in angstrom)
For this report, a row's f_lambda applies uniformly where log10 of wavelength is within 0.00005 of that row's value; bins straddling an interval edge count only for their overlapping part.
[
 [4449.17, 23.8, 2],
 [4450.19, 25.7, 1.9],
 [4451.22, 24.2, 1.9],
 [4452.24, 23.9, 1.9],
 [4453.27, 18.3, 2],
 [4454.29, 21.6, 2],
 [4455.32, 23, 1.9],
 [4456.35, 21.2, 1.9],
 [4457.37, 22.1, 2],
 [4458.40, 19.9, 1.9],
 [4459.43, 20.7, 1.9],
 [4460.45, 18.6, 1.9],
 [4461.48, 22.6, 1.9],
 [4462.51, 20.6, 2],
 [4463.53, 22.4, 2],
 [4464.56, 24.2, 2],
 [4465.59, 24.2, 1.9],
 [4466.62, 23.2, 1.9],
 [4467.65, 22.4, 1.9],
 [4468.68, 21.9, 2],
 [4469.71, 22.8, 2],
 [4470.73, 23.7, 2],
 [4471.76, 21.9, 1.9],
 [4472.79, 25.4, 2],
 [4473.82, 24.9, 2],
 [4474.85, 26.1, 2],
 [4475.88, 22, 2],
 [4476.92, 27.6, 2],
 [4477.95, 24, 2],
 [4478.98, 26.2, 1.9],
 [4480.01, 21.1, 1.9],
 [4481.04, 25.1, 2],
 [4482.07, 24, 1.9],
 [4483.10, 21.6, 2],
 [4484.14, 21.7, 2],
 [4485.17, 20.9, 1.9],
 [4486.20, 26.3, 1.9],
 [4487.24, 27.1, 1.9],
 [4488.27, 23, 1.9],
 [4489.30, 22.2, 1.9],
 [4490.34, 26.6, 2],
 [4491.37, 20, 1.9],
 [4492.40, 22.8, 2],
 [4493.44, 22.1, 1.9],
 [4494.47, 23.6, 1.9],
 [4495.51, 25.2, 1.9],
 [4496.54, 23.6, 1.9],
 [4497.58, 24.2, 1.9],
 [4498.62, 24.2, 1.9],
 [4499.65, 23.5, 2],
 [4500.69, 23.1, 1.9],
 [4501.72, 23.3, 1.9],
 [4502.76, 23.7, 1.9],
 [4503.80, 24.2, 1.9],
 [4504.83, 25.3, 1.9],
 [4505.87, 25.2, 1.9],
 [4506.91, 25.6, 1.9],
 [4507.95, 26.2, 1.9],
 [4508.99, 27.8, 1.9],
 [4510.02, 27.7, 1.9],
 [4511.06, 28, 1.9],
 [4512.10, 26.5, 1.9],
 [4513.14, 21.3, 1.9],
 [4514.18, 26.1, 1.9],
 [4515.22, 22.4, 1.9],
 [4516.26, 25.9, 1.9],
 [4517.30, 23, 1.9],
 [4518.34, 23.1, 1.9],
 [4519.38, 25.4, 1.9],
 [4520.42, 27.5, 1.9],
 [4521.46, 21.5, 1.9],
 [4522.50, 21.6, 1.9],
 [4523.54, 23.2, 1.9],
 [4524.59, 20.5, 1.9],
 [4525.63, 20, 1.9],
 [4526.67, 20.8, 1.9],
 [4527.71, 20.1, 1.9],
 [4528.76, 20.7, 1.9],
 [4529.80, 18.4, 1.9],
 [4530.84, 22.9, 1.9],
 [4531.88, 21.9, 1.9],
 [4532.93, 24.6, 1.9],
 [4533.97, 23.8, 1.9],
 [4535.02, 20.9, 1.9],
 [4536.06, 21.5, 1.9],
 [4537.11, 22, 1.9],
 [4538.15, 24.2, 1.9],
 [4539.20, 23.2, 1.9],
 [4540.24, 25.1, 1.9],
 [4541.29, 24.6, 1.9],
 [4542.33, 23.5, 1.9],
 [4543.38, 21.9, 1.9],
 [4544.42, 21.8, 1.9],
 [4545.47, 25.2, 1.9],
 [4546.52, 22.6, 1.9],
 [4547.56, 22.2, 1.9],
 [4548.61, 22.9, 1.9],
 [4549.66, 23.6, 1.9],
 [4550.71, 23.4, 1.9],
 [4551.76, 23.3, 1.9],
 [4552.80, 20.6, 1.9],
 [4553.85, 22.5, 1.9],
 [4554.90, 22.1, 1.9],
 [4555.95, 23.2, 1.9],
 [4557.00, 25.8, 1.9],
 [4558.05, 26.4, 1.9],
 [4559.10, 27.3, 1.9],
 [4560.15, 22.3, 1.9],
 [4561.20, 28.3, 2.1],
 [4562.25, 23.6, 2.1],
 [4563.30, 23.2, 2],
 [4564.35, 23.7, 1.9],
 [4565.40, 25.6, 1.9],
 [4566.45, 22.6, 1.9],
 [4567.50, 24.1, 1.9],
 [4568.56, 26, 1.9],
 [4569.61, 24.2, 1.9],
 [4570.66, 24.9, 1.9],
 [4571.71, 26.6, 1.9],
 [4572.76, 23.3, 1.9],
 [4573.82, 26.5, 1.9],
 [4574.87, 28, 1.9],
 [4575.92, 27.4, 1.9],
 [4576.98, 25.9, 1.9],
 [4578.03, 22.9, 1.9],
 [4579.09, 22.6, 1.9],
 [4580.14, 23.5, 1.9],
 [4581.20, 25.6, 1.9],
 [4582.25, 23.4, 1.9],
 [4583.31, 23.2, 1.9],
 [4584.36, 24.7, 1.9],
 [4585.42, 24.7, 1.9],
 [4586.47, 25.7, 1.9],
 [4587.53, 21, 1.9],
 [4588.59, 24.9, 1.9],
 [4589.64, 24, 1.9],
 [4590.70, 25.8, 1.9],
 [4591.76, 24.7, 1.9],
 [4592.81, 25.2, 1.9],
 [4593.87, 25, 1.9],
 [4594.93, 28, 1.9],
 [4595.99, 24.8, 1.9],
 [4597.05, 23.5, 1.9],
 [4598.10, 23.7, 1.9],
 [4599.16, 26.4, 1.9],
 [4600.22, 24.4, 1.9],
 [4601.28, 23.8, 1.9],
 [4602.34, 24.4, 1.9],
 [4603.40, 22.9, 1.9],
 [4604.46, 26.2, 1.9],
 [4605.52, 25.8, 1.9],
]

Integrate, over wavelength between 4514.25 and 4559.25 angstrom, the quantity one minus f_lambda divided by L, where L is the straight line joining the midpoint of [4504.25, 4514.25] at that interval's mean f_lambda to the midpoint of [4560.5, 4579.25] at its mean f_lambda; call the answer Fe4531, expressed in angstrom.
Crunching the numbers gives 4.5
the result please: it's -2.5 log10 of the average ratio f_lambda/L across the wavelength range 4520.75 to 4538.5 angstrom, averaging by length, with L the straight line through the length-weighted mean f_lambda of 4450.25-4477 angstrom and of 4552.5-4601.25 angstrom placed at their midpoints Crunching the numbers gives 0.10 mag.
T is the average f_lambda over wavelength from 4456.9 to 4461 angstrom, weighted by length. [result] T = 20.3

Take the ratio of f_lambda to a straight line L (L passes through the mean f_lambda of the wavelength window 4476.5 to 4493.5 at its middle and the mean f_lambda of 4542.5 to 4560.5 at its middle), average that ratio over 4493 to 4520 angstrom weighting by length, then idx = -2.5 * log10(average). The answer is -0.05 mag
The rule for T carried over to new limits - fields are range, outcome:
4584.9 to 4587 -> 25.3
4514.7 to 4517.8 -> 23.8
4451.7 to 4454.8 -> 21.3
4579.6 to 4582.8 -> 24.1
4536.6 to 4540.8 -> 23.6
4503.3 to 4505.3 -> 24.8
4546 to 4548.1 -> 22.4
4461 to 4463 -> 21.6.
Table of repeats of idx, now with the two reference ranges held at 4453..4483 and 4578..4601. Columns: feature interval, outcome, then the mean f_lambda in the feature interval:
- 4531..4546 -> 0.03 mag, 23.1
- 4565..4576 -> -0.05 mag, 25.3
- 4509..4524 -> -0.05 mag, 24.6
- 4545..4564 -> 0.01 mag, 23.8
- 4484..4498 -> -0.02 mag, 23.6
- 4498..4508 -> -0.05 mag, 24.3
